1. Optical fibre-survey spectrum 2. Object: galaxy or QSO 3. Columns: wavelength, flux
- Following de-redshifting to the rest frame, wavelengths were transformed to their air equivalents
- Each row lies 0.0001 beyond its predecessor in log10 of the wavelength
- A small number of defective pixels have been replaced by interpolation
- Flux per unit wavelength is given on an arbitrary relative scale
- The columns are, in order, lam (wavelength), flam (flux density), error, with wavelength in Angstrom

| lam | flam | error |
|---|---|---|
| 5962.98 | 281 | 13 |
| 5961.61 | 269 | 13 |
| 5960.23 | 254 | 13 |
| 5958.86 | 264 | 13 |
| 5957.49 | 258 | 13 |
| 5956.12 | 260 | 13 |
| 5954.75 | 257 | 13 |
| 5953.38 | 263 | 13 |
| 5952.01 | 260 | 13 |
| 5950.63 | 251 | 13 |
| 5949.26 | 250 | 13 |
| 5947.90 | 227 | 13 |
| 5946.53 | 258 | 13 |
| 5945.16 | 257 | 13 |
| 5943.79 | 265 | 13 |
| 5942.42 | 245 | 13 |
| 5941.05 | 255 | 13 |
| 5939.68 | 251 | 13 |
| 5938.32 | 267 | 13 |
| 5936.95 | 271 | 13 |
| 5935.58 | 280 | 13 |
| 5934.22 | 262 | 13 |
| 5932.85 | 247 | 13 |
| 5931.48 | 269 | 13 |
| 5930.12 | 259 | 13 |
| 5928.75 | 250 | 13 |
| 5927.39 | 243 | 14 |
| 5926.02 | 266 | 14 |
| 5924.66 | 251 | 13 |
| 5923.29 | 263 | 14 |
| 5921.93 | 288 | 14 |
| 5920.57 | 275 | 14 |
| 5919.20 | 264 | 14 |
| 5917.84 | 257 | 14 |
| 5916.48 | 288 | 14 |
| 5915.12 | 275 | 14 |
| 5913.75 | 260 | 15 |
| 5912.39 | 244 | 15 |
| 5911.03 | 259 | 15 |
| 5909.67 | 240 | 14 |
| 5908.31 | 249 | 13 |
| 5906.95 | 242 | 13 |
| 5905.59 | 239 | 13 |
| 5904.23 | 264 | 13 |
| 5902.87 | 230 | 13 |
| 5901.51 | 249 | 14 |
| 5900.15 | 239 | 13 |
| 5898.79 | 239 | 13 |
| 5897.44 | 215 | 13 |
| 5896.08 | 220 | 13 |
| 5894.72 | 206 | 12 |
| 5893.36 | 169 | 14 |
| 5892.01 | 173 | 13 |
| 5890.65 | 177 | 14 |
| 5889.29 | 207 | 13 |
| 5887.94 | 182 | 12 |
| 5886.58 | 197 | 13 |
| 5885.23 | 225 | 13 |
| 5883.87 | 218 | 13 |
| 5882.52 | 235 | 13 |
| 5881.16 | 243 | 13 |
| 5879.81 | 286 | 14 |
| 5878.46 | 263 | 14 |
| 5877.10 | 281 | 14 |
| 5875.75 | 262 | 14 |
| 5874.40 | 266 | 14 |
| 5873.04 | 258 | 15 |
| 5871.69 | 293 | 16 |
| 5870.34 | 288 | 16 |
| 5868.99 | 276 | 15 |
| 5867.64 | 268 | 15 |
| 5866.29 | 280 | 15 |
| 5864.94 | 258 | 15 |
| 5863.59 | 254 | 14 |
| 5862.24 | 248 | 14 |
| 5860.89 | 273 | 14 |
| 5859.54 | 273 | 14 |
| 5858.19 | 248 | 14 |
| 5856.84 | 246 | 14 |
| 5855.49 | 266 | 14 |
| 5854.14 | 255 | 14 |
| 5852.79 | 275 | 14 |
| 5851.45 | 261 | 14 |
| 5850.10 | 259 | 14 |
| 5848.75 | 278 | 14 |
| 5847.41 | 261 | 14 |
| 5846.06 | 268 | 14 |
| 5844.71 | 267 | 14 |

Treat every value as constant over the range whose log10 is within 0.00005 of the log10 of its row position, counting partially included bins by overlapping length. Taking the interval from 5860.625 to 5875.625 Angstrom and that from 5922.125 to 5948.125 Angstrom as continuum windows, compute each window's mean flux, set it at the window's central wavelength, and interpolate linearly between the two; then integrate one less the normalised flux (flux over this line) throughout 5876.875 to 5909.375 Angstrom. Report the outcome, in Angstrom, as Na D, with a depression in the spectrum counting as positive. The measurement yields 4.7 Angstrom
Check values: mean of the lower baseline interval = 269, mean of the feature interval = 226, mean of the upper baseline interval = 258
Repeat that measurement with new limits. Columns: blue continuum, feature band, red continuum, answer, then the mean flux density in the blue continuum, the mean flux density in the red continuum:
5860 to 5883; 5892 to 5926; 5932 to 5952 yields 2.0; 267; 256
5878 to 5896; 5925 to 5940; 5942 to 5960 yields -1.1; 214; 255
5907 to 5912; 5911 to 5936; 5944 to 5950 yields -1.4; 248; 250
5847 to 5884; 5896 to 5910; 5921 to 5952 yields 1.1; 264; 258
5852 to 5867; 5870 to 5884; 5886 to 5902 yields -1.8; 261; 206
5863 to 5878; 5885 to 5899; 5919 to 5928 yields 3.6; 271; 264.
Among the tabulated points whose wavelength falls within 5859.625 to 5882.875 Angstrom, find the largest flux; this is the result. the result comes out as 293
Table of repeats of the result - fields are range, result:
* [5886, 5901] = 239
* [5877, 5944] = 288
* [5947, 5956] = 263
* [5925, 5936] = 280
